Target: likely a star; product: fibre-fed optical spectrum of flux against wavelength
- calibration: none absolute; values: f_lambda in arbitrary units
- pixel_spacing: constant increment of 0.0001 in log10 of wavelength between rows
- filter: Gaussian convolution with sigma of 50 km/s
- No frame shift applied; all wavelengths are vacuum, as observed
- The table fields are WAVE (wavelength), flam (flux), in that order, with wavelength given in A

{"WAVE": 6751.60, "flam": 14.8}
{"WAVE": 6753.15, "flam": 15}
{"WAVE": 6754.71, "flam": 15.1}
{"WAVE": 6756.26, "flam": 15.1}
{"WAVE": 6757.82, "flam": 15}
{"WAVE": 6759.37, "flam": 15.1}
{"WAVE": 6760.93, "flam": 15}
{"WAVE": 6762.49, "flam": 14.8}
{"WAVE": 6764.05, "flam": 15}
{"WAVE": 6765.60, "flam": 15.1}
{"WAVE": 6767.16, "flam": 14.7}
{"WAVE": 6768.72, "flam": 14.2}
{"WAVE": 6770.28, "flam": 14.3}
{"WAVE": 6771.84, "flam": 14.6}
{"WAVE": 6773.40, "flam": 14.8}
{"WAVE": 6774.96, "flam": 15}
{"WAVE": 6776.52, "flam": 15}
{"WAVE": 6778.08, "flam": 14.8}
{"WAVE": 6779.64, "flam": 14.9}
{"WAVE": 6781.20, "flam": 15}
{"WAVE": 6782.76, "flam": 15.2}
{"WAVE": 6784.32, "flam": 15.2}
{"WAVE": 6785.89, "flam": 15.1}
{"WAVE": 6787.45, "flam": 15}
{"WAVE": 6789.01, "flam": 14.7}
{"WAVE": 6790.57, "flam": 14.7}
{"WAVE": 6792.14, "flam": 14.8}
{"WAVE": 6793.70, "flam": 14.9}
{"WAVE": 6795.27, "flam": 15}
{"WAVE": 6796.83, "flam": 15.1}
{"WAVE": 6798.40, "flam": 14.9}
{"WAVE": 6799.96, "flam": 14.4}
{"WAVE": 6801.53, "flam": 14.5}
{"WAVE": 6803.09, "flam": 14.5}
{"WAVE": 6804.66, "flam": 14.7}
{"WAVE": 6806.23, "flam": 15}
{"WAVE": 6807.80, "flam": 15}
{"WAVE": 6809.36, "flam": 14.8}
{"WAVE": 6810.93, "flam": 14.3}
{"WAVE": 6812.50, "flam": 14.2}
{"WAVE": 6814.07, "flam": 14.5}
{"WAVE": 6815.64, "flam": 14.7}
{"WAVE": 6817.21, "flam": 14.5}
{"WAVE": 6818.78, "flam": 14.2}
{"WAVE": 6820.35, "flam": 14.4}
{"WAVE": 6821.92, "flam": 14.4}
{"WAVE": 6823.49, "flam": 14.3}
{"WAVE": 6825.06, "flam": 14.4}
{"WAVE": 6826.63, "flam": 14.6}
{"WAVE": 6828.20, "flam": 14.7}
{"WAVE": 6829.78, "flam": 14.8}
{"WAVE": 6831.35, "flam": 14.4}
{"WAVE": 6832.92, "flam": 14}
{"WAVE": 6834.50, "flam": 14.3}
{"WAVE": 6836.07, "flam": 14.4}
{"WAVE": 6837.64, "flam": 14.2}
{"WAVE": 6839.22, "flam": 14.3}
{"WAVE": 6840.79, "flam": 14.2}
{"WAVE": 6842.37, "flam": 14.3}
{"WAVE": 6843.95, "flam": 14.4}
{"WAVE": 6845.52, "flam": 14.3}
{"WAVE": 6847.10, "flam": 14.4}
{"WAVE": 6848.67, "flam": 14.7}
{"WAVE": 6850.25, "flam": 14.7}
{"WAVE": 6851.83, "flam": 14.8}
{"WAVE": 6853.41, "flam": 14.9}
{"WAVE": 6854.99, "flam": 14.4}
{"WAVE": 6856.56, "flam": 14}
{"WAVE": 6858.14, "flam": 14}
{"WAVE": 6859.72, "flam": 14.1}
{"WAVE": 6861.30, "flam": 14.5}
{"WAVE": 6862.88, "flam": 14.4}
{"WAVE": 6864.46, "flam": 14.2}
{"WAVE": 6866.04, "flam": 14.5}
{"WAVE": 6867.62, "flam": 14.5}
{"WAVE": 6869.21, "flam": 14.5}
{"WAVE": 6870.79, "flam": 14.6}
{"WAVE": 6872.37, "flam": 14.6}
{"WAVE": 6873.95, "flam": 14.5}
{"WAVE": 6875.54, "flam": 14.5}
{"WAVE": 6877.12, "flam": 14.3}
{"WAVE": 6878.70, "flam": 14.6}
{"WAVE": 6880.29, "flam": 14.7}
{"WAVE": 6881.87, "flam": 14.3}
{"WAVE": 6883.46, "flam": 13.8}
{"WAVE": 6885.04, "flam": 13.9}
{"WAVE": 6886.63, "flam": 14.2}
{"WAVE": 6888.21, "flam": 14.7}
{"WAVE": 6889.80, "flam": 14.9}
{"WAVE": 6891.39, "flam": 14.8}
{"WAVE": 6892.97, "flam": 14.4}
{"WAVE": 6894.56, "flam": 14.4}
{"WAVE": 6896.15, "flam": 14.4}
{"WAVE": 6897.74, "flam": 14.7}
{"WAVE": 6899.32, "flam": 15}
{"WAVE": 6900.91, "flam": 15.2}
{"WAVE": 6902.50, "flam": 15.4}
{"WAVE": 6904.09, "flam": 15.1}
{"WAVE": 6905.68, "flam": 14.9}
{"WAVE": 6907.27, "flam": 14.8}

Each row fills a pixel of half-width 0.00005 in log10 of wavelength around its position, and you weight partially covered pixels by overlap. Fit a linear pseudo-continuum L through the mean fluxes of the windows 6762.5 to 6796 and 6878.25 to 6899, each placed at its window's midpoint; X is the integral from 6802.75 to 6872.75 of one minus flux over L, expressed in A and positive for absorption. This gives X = 0.9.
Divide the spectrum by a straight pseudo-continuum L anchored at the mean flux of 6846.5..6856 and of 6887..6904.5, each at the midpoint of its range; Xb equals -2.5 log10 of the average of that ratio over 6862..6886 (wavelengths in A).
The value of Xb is 0.03 mag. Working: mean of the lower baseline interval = 14.6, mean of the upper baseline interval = 14.8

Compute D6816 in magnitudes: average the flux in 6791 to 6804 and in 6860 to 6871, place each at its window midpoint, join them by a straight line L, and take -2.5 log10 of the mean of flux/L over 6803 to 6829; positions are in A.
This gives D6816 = 0.01 mag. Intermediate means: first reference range 14.8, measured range 14.5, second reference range 14.4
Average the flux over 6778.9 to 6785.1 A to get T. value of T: 15.1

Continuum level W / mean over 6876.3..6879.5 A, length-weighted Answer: 14.5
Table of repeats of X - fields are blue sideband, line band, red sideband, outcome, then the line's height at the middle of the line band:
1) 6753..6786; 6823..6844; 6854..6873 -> 0.23 A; 14.5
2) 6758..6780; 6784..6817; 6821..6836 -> -0.32 A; 14.6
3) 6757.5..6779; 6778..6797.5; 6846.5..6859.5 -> -0.30 A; 14.7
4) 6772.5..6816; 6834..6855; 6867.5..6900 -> 0.25 A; 14.6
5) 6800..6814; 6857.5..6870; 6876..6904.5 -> 0.22 A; 14.6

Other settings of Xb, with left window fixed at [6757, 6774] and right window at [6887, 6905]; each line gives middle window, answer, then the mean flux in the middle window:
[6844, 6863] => 0.03 mag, 14.4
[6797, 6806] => 0.01 mag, 14.7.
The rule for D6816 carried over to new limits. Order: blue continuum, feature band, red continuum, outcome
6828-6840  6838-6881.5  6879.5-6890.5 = -0.006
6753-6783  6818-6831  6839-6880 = 0.010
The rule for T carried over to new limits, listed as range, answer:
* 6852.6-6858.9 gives 14.3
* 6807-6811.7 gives 14.7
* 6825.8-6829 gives 14.6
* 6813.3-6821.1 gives 14.5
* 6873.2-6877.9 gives 14.4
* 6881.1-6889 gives 14.2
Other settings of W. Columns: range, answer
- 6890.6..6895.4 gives 14.5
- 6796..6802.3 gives 14.7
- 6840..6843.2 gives 14.2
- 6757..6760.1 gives 15.1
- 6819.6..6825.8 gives 14.4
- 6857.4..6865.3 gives 14.2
